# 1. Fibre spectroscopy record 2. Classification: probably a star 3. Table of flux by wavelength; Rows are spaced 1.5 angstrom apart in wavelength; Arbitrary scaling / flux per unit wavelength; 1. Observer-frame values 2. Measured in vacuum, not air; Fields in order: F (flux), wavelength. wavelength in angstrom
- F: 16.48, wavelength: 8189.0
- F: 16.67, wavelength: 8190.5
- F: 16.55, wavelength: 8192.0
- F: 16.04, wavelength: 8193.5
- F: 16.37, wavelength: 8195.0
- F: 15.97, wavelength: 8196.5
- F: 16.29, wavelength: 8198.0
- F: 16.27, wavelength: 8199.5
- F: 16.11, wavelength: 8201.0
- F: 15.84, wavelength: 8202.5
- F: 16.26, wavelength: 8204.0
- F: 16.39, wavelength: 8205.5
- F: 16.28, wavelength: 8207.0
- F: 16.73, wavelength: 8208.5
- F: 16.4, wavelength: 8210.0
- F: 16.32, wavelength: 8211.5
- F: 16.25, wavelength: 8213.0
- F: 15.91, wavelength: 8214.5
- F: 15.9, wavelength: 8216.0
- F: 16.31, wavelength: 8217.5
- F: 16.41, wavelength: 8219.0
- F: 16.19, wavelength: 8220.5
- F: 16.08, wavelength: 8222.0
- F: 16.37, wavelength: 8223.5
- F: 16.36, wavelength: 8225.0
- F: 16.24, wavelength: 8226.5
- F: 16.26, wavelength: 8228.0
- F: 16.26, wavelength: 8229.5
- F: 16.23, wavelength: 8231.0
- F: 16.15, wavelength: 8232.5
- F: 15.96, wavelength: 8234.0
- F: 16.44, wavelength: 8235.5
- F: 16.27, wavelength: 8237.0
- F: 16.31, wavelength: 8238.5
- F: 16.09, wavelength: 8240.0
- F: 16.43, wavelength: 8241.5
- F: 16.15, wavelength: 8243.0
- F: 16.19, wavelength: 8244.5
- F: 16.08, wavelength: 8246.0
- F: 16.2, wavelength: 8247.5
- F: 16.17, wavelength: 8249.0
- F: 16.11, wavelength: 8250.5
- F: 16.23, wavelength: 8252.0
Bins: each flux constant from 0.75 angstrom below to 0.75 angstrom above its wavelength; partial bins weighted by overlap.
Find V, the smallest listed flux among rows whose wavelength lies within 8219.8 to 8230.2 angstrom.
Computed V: 16.08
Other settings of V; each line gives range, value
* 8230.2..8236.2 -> 15.96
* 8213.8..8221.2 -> 15.9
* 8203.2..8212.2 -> 16.26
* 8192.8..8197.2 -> 15.97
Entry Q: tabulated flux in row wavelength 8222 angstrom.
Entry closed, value 16.08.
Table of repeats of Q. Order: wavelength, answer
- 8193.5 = 16.04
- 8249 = 16.17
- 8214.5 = 15.91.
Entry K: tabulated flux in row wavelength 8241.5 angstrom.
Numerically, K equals 16.43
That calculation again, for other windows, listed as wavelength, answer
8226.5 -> 16.24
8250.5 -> 16.11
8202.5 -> 15.84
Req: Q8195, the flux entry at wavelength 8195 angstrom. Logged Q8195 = 16.37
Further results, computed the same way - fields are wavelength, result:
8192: 16.55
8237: 16.27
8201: 16.11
